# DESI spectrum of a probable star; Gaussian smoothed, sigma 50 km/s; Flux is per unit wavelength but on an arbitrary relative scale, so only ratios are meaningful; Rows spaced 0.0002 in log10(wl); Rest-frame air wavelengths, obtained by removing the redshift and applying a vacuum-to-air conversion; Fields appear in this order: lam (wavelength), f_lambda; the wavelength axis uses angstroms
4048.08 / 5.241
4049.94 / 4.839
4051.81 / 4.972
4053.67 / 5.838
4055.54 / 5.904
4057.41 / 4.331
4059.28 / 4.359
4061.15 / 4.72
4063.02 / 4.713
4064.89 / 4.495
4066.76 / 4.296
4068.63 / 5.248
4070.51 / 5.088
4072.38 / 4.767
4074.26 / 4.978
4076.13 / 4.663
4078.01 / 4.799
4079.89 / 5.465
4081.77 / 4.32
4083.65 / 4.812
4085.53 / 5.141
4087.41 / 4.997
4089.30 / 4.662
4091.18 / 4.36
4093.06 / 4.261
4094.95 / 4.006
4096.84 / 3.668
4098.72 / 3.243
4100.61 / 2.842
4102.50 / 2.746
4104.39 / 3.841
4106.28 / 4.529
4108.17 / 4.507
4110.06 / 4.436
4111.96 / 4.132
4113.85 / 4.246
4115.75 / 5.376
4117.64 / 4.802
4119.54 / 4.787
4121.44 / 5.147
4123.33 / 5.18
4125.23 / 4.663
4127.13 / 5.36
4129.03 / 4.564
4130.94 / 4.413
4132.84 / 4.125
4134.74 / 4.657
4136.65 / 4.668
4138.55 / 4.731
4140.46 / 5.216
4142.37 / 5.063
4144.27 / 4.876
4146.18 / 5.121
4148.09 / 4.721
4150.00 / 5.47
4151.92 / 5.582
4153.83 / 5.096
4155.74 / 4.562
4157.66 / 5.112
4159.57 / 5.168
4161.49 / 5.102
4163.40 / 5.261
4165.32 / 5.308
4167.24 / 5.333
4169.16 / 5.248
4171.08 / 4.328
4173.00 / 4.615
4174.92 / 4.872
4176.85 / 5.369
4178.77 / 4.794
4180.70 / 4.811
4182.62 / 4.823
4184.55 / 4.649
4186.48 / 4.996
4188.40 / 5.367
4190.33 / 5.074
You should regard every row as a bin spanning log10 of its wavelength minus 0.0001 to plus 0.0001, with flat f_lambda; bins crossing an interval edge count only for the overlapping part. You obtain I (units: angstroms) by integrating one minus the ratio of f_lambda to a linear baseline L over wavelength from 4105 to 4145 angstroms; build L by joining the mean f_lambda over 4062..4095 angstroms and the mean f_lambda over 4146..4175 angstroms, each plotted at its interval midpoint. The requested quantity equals 1.6 angstroms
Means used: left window 4.75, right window 5.06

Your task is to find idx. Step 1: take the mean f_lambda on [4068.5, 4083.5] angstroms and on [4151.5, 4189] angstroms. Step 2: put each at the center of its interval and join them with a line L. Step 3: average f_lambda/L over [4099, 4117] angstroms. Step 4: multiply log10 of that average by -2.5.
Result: 0.21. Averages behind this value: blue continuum 4.89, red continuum 5.01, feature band 4.06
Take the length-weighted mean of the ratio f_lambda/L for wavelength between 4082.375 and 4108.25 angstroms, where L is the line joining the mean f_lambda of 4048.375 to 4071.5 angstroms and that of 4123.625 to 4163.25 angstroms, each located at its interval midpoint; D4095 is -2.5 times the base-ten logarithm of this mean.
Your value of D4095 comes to 0.20 mag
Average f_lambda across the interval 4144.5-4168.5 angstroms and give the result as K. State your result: 5.14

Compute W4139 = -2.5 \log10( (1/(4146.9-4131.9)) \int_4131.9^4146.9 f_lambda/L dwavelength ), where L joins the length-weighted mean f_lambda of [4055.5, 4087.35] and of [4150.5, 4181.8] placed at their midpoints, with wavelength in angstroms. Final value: 0.04 mag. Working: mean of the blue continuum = 4.8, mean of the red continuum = 5.04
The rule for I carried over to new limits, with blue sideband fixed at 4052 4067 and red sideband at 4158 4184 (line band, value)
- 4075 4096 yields 0.9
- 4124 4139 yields 0.9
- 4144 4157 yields -0.3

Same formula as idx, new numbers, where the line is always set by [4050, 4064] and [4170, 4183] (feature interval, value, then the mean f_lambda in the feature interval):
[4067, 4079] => 0.012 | 4.89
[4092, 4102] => 0.345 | 3.57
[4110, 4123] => 0.032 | 4.75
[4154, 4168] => -0.064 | 5.12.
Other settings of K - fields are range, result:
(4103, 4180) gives 4.85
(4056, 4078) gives 4.73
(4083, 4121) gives 4.28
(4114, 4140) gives 4.8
